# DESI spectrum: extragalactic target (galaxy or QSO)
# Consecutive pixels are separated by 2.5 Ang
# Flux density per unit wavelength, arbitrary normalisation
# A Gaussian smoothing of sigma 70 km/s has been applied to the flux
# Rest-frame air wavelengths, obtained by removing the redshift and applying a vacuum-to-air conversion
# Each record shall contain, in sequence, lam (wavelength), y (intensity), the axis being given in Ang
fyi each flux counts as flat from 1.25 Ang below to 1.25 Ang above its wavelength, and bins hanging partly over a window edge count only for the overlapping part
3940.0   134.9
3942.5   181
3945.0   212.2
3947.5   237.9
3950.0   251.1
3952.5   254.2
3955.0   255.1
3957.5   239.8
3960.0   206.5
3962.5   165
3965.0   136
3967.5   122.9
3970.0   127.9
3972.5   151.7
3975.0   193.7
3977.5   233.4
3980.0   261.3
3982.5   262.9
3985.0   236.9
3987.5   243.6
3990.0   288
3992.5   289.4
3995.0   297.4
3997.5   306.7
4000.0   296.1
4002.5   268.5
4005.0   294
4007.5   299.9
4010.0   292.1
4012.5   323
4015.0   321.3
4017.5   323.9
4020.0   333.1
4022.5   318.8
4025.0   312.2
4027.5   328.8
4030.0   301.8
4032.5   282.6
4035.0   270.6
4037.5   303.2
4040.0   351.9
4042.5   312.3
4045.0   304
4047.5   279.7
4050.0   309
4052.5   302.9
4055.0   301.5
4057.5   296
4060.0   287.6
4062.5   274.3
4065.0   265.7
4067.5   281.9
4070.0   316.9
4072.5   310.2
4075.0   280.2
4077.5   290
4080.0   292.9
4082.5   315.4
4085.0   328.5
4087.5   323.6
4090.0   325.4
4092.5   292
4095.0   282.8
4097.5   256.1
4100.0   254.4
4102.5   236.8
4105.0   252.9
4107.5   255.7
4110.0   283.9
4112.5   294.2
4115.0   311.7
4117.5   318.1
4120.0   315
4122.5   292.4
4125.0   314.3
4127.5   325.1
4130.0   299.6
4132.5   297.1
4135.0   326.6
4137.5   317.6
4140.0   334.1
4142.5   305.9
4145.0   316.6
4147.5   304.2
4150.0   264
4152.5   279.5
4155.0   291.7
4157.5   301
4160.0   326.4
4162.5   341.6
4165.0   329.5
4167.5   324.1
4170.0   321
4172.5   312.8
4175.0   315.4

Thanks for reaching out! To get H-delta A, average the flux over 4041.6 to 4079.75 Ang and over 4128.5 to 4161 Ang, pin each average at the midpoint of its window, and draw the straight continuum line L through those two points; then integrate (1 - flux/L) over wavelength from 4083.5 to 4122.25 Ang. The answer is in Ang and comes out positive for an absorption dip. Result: 1.35 Ang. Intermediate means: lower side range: 294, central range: 289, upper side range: 305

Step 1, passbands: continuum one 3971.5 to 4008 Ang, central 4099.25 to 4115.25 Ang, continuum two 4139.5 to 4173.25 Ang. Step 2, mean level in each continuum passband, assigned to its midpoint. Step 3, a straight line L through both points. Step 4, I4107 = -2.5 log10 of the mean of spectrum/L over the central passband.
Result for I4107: 0.11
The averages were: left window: 262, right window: 310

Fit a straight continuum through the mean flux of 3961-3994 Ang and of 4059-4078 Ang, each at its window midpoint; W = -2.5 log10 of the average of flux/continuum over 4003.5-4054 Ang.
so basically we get -0.21 mag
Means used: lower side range 209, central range 308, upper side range 288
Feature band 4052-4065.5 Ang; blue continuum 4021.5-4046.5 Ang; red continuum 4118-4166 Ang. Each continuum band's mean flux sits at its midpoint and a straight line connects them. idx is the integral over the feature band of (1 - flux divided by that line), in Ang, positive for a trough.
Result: 0.9 Ang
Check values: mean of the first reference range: 308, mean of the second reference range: 310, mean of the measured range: 288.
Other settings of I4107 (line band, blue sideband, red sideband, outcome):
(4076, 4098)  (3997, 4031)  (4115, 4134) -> 0.02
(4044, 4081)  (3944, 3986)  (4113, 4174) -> -0.11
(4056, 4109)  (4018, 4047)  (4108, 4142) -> 0.08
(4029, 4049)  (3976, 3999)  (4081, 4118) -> -0.09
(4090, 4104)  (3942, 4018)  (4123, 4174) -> 0.08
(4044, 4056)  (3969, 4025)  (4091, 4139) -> -0.07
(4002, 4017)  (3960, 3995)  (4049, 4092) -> -0.24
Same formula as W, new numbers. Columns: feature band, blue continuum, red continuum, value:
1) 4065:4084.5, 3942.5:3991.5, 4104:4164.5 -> -0.10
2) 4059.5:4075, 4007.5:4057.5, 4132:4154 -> 0.07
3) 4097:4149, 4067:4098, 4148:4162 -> 0.01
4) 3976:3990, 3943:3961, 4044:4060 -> 0.02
